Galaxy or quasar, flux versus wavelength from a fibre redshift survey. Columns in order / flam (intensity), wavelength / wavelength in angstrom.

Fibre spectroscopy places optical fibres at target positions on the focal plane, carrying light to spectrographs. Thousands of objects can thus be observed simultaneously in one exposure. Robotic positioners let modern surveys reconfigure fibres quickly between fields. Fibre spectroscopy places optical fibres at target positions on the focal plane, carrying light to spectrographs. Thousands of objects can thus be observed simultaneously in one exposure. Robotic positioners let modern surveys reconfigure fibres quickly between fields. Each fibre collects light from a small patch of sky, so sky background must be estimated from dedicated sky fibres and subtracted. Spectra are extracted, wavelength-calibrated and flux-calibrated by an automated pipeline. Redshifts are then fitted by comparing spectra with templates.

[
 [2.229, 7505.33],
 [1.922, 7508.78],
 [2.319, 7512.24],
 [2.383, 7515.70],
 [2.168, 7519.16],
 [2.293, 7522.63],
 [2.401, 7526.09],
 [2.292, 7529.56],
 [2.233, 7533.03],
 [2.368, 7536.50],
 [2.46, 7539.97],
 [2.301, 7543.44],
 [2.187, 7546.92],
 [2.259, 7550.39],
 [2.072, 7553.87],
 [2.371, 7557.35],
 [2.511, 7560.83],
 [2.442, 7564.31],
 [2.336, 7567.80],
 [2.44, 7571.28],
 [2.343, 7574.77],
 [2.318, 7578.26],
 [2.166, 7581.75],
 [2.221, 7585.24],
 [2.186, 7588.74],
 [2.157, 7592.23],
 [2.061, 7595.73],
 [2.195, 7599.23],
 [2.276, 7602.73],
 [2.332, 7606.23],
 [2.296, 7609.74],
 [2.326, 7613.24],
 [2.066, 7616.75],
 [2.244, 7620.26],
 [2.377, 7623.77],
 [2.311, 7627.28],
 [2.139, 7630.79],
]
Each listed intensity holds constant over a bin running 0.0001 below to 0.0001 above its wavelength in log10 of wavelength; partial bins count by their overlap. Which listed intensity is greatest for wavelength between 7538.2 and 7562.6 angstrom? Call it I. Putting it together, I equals 2.511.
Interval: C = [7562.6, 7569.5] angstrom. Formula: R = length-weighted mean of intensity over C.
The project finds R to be 2.39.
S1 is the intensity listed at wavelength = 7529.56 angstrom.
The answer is 2.292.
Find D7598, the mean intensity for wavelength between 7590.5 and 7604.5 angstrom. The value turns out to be 2.17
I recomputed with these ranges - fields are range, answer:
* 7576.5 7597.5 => 2.318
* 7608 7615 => 2.326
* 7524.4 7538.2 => 2.401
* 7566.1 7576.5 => 2.44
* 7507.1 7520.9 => 2.383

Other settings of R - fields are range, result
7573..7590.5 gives 2.25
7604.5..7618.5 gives 2.25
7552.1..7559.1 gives 2.22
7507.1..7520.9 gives 2.2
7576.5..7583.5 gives 2.24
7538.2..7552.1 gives 2.3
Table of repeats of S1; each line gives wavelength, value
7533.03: 2.233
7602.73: 2.276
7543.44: 2.301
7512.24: 2.319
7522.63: 2.293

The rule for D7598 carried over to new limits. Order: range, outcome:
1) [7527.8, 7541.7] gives 2.34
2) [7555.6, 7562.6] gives 2.44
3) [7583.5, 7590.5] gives 2.2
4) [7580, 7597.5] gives 2.16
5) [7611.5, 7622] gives 2.21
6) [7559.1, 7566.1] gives 2.47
